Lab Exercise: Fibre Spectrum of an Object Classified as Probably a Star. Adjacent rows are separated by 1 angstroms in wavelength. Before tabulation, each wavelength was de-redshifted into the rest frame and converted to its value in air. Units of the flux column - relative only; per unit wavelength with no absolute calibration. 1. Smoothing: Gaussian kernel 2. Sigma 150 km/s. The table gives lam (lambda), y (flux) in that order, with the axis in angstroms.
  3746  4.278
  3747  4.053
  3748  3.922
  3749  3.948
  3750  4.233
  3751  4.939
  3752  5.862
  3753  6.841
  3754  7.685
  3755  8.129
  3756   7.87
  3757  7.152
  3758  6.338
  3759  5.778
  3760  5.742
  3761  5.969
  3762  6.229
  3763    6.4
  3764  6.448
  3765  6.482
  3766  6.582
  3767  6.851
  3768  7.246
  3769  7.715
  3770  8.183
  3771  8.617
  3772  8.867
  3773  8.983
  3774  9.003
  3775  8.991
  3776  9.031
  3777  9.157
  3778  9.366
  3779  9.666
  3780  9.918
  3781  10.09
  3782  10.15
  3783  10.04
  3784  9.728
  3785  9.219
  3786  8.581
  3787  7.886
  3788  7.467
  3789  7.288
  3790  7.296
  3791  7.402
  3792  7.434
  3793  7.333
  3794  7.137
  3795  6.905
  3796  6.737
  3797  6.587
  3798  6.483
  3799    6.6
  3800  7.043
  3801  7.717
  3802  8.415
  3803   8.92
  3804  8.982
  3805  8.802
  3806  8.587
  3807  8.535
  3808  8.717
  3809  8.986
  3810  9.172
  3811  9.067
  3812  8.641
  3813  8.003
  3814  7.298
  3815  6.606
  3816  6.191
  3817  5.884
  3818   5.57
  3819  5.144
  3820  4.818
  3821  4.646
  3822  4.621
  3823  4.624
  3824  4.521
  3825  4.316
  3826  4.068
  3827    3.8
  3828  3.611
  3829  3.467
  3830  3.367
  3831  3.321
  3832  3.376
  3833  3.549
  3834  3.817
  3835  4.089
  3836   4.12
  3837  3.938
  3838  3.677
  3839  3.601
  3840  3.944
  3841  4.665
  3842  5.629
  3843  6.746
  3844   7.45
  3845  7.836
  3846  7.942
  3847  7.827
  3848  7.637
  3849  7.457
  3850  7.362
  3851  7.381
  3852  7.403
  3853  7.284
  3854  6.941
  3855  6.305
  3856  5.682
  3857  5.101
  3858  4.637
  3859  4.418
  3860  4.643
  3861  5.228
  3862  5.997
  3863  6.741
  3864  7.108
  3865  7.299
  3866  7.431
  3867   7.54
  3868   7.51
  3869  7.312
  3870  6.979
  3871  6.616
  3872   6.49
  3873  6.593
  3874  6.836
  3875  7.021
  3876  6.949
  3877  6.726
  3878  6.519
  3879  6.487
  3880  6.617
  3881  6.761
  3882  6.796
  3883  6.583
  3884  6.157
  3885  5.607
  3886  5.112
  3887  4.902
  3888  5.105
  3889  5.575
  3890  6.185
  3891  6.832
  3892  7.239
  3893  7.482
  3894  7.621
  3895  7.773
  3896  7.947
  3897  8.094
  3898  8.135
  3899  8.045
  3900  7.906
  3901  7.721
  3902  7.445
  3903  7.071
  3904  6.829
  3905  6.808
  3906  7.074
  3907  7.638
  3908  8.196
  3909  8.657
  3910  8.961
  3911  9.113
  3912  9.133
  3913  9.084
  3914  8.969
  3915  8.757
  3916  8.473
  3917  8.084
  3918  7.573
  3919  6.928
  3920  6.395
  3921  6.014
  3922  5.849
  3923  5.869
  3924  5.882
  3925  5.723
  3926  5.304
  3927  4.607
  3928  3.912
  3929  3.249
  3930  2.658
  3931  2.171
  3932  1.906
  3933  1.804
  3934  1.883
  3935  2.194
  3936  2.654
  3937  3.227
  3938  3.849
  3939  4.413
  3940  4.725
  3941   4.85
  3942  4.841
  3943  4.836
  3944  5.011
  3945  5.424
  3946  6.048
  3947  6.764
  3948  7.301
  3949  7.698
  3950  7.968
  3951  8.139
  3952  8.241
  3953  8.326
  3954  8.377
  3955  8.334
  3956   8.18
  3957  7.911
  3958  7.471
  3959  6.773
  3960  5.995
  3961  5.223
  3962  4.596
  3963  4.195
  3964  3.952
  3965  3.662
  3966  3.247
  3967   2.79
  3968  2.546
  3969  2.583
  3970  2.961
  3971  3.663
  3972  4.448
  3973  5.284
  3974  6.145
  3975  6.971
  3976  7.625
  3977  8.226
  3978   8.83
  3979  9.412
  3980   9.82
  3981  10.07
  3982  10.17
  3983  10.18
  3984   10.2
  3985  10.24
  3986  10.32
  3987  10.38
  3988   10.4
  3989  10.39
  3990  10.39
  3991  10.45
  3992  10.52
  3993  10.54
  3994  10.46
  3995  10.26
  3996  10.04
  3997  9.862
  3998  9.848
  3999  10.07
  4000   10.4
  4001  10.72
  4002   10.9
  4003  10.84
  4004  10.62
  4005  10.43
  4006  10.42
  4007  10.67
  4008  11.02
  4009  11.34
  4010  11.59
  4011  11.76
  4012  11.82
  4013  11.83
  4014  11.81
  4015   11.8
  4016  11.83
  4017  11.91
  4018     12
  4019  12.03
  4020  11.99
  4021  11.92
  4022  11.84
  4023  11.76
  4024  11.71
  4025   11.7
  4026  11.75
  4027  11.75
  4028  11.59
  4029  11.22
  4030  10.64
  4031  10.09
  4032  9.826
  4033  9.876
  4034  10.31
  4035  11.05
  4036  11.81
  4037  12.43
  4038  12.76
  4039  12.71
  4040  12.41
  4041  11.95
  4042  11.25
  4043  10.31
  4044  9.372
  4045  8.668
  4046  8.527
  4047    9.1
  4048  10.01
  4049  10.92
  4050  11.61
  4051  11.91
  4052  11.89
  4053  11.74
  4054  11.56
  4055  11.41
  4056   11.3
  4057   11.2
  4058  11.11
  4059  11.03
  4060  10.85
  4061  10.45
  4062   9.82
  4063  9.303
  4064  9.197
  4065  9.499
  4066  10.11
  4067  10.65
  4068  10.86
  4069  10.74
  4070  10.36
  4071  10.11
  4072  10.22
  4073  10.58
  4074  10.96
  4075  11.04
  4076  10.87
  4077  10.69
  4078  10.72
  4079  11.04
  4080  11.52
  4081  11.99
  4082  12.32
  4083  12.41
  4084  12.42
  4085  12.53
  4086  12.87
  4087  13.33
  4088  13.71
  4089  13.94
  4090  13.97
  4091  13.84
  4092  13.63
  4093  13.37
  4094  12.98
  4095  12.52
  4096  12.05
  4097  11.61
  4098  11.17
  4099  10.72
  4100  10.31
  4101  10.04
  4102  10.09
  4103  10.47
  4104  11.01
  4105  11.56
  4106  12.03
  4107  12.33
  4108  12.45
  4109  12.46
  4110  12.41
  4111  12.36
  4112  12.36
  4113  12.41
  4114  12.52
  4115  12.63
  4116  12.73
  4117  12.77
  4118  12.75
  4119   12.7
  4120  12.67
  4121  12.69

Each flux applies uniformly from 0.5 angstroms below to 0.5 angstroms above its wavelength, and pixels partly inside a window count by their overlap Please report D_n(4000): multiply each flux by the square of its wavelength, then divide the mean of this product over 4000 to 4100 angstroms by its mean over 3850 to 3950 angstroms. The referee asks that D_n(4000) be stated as 1.95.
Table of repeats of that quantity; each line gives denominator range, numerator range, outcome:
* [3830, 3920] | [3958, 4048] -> 1.54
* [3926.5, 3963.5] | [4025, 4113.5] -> 2.28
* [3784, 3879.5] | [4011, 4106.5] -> 1.98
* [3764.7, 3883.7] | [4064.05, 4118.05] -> 1.98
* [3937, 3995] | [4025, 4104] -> 1.67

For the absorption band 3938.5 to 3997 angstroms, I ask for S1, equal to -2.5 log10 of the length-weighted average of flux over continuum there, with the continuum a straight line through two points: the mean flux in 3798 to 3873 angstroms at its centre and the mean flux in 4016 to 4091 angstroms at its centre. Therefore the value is 0.28 mag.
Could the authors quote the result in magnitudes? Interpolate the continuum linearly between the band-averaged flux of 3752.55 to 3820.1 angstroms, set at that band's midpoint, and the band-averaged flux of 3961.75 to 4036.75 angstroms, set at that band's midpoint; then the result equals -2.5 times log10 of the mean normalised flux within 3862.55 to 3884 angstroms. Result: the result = 0.226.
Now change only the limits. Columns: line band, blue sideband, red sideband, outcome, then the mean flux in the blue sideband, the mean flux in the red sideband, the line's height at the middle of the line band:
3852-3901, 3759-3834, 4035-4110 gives 0.25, 7.11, 11.4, 8.34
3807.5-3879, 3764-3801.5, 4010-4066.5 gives 0.42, 8.08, 11.1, 8.8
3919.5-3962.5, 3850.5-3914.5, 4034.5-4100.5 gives 0.48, 6.94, 11.4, 8.34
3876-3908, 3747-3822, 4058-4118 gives 0.28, 7.45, 11.6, 8.92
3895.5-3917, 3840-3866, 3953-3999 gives -0.16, 6.48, 7.68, 7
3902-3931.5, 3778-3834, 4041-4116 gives 0.28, 6.95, 11.4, 8.75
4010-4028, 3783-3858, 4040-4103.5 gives -0.16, 6.45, 11.2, 10.2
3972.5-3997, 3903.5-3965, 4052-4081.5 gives -0.20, 6.06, 10.7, 7.85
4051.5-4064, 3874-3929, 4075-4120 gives 0.02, 6.97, 12.1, 11.1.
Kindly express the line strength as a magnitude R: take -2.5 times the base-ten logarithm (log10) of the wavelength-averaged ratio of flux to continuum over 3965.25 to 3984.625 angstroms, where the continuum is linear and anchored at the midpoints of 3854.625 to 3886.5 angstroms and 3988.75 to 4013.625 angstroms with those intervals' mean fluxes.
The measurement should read 0.45 mag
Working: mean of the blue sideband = 6.37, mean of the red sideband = 10.7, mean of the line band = 6.57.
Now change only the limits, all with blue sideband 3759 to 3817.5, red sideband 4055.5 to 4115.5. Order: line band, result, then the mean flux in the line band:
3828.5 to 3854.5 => 0.48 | 5.53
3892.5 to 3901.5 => 0.18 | 7.86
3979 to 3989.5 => 0.01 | 10.2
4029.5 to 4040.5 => -0.03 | 11.3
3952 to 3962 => 0.34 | 7.3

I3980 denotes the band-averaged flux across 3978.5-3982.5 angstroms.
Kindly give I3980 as 9.87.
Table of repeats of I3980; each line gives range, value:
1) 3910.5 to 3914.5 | 9.07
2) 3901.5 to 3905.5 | 7.04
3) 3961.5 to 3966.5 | 3.93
